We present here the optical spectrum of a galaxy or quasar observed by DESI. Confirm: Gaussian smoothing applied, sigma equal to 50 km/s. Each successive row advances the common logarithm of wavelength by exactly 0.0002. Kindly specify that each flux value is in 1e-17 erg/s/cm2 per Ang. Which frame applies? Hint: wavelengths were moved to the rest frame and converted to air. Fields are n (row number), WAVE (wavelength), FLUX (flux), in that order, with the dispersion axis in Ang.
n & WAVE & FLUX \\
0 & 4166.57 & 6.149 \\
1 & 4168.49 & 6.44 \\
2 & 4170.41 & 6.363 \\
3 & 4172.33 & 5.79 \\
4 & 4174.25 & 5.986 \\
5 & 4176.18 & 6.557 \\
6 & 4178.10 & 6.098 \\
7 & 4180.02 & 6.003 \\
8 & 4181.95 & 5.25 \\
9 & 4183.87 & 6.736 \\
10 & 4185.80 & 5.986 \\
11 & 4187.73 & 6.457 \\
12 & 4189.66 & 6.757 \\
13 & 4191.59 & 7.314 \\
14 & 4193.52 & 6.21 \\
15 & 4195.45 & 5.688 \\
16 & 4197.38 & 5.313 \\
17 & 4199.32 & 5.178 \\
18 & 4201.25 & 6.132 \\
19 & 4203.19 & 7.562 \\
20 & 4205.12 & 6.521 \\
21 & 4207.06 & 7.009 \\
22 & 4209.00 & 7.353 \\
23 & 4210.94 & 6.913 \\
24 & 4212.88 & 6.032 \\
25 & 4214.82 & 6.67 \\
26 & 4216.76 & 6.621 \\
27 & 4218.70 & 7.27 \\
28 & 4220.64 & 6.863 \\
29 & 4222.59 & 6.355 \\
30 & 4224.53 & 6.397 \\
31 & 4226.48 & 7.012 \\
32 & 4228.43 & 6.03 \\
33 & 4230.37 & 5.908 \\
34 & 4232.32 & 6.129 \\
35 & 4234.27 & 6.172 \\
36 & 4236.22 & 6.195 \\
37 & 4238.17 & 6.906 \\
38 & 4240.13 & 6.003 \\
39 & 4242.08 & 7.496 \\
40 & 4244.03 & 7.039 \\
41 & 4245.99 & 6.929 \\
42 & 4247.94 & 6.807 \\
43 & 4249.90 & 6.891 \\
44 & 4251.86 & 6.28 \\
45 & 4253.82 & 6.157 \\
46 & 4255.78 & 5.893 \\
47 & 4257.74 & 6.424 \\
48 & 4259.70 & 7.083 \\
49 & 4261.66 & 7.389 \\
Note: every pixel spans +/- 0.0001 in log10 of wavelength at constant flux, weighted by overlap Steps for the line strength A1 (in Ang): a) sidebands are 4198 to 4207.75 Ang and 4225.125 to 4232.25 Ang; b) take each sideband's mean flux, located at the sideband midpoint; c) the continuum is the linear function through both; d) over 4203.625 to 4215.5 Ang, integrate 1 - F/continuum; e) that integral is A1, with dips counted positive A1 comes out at -0.7 Ang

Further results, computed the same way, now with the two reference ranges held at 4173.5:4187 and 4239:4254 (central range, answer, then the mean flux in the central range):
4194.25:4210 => -0.1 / 6.34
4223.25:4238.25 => 0.6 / 6.31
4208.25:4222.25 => -0.8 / 6.79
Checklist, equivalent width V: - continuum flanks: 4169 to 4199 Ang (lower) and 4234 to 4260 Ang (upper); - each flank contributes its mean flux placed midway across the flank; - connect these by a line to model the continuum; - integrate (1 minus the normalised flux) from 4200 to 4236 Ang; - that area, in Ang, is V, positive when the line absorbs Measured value -1.2 Ang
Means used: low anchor 6.15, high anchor 6.59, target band 6.59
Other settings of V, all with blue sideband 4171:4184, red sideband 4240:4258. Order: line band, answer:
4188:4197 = -0.4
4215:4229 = -0.6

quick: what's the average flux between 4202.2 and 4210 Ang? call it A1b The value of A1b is 7.1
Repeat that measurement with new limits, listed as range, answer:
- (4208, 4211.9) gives 7.13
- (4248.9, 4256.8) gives 6.3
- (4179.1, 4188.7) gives 6.08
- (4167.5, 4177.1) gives 6.22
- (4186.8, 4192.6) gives 6.84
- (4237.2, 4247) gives 6.87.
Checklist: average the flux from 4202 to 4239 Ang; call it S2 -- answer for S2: 6.62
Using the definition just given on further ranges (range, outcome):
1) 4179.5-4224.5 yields 6.45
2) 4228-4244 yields 6.41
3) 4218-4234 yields 6.47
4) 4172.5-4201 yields 6.1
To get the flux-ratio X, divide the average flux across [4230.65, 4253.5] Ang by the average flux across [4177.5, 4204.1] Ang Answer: 1.1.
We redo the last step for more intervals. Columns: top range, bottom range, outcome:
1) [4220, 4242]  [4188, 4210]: 0.99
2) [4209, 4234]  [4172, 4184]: 1.08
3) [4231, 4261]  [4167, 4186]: 1.07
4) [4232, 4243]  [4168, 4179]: 1.05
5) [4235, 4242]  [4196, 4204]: 1.08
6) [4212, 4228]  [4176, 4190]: 1.07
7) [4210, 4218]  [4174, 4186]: 1.08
